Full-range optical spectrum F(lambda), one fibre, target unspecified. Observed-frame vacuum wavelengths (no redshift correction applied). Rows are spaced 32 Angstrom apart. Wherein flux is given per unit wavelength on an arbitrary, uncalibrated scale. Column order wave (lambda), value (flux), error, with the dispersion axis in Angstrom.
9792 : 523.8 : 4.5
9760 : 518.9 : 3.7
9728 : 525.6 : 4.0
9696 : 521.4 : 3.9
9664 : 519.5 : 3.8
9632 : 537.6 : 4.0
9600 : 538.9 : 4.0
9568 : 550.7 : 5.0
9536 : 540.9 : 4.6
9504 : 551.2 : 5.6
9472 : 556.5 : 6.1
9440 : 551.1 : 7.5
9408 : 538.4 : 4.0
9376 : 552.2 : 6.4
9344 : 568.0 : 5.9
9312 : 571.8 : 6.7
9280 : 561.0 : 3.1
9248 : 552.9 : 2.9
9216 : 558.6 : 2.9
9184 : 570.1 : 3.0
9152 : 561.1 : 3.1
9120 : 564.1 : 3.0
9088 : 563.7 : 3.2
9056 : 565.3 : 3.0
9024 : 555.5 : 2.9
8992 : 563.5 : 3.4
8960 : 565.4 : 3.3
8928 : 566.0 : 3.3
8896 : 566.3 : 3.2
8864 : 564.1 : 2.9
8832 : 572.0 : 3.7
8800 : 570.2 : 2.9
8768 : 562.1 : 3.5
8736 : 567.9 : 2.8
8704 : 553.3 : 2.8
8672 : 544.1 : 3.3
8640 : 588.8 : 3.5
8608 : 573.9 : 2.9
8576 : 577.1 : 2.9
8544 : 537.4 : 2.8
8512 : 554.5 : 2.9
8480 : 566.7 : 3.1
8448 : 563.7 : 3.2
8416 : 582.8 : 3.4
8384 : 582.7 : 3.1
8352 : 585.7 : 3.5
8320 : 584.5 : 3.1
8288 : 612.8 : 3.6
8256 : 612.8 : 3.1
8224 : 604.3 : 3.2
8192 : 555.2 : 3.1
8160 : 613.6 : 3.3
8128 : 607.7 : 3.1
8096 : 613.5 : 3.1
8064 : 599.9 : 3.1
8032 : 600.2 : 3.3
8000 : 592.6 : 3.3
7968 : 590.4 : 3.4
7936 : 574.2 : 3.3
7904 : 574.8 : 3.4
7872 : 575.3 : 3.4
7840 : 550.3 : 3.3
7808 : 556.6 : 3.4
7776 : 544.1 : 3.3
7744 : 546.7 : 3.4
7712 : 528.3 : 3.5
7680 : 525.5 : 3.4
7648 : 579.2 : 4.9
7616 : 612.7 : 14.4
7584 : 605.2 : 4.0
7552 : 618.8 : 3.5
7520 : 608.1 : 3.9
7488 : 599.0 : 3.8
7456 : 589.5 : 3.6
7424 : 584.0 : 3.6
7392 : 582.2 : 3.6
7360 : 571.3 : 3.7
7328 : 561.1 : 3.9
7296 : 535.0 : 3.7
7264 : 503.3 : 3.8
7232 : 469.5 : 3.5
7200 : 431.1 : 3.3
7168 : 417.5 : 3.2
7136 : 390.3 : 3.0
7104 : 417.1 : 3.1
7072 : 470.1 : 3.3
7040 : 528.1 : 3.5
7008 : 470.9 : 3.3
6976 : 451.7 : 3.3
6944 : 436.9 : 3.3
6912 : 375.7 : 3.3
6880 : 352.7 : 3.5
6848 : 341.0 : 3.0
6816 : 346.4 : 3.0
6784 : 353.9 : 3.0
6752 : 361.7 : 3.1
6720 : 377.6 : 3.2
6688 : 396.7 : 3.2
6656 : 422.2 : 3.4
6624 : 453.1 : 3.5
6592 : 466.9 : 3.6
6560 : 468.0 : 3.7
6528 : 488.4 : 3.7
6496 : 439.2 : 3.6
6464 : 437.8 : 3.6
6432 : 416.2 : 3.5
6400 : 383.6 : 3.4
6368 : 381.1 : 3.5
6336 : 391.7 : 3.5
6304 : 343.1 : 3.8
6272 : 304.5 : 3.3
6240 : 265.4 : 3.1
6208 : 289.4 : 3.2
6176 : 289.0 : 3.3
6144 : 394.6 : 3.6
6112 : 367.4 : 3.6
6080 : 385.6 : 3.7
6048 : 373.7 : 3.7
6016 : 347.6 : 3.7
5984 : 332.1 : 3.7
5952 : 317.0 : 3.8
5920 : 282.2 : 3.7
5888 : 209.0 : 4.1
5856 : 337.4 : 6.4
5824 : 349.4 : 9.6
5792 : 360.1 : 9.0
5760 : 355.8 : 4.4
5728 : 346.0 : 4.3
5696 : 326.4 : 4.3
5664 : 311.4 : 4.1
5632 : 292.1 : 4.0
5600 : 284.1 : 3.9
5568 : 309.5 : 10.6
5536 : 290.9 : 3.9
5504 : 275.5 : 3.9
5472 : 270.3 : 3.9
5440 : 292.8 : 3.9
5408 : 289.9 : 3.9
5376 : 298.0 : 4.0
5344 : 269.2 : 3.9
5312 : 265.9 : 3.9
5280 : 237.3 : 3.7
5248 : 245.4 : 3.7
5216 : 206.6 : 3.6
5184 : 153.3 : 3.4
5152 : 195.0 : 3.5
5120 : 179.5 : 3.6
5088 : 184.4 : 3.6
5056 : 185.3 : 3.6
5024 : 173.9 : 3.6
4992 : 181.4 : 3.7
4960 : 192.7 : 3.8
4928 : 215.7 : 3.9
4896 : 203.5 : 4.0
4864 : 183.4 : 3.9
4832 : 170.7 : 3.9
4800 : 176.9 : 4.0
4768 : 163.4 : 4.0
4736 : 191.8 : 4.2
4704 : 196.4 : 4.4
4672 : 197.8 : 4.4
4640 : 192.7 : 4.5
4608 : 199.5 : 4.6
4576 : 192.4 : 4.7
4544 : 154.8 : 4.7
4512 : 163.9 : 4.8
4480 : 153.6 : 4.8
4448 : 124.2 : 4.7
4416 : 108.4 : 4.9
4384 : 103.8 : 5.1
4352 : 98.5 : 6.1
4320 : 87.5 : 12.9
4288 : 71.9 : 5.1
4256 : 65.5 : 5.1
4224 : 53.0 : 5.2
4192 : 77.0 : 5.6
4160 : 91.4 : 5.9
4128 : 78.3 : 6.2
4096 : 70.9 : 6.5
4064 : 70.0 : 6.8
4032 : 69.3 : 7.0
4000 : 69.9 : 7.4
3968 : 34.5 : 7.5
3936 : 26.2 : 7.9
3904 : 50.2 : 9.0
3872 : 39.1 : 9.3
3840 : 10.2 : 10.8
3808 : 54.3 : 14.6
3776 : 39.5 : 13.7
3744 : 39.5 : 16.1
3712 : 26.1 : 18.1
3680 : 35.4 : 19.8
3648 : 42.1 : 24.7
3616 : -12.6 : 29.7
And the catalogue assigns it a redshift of 0.000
